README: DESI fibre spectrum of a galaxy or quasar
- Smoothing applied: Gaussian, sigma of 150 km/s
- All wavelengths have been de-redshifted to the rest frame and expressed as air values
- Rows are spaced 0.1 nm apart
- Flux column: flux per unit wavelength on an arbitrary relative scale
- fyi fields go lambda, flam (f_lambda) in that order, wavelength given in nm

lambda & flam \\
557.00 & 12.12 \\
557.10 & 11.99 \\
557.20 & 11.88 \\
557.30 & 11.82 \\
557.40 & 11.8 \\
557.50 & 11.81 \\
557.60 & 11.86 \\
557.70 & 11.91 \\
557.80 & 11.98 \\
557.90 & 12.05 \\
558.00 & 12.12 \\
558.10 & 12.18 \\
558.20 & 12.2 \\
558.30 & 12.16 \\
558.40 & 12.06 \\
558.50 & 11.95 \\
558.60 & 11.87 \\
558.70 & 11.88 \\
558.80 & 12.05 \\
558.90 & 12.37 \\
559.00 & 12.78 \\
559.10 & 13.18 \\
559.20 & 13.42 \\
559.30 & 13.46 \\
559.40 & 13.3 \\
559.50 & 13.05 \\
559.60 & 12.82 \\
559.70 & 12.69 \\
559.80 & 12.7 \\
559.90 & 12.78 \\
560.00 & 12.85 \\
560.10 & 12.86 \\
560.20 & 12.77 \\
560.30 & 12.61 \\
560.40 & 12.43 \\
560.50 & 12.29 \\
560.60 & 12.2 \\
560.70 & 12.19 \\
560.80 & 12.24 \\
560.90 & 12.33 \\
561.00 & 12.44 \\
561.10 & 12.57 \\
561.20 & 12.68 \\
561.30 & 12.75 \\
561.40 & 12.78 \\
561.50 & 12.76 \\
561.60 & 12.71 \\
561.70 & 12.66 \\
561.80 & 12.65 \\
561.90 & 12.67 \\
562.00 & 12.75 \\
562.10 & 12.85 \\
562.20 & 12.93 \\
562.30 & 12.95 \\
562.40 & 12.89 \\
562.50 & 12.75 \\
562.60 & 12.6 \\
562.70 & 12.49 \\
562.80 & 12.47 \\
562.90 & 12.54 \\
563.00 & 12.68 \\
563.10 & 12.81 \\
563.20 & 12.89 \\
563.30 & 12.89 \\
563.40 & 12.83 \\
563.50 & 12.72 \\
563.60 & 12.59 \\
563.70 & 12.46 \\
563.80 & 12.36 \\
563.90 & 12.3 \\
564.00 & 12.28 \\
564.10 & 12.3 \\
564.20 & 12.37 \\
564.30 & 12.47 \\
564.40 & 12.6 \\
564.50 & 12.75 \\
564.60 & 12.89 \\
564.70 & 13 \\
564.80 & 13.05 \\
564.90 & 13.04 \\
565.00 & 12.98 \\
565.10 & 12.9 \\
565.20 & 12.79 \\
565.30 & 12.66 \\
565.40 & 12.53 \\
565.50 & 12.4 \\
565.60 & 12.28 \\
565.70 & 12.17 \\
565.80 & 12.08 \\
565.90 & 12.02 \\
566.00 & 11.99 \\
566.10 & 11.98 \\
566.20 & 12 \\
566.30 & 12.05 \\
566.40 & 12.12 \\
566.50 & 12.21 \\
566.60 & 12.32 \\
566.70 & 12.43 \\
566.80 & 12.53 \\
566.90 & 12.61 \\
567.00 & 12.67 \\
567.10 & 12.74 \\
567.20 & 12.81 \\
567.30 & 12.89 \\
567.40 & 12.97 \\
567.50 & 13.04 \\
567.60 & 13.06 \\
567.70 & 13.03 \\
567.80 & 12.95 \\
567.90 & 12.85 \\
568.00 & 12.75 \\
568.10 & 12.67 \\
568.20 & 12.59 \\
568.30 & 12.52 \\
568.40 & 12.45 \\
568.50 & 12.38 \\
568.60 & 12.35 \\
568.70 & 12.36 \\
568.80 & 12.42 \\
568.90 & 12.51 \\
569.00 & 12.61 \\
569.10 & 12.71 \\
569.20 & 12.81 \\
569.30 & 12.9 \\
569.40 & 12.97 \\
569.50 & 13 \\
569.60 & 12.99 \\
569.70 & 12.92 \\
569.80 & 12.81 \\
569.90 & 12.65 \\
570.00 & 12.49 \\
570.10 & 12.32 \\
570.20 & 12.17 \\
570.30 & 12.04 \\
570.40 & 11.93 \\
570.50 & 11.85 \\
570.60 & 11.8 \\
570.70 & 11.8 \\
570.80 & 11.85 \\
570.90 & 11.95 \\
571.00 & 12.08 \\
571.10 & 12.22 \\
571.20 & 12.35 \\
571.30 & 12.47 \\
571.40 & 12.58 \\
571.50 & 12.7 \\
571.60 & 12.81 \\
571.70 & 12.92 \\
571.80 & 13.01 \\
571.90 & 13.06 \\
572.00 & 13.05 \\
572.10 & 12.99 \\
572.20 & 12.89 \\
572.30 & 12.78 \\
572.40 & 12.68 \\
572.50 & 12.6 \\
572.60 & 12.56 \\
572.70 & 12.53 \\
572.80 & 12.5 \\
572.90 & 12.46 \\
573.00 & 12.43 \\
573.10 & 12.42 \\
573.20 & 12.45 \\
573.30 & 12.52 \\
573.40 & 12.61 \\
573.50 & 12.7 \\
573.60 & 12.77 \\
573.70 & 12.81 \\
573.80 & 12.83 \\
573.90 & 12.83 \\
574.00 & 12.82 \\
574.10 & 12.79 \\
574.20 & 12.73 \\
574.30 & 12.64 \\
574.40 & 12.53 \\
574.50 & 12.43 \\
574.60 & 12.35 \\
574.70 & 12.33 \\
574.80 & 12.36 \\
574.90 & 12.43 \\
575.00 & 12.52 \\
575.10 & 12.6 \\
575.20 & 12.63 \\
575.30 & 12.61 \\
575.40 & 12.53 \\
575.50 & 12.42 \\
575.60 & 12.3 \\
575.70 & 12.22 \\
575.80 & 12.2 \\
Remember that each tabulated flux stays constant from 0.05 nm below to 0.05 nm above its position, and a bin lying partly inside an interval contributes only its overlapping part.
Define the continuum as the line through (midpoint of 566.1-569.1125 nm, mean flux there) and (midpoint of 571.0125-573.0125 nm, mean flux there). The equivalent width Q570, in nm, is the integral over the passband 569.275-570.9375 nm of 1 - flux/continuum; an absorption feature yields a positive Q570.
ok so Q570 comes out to 0.034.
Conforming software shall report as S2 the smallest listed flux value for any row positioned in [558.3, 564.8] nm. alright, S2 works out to 11.87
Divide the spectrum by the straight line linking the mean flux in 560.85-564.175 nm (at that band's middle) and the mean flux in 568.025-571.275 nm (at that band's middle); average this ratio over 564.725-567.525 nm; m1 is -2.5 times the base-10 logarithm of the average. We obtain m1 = 0.002 mag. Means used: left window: 12.6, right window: 12.4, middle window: 12.5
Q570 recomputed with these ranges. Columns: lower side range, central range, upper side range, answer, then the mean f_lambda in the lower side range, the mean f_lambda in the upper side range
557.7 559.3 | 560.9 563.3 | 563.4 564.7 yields -0.05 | 12.3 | 12.5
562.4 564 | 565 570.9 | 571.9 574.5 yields 0.07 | 12.6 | 12.7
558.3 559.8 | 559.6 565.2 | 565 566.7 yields -0.09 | 12.6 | 12.3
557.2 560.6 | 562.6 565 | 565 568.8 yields -0.03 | 12.4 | 12.5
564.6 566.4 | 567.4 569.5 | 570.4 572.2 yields -0.04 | 12.5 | 12.4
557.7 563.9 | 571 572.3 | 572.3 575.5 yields -0.02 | 12.6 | 12.6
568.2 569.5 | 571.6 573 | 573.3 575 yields -0.02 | 12.6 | 12.6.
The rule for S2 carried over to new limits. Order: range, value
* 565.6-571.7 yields 11.8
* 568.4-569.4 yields 12.35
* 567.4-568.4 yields 12.45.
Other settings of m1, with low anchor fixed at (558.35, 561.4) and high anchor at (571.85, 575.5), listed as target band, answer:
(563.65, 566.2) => 0.009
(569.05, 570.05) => -0.018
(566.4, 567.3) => 0.006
